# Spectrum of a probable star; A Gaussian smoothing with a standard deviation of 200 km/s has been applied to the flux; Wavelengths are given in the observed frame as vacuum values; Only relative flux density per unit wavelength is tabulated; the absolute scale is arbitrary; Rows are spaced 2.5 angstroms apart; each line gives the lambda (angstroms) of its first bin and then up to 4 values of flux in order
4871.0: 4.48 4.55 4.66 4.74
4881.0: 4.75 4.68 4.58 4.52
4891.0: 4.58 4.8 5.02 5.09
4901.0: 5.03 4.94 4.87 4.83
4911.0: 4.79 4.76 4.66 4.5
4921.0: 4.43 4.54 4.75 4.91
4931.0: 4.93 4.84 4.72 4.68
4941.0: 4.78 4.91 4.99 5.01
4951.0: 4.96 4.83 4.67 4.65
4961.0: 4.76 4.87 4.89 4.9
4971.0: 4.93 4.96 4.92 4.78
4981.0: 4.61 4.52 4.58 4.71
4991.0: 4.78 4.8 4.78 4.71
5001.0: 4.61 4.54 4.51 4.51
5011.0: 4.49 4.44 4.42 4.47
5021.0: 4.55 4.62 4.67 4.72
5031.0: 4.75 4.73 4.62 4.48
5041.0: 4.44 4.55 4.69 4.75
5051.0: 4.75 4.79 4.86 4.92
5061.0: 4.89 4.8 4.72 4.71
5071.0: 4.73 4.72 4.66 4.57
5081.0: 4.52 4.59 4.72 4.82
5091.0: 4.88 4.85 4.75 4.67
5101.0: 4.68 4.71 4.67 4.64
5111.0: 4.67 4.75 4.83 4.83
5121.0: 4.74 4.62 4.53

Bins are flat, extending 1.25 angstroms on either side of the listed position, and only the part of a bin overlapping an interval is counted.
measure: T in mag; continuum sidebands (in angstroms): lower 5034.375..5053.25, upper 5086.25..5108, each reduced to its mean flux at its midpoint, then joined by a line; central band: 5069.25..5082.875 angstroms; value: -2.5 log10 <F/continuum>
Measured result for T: 0.01 mag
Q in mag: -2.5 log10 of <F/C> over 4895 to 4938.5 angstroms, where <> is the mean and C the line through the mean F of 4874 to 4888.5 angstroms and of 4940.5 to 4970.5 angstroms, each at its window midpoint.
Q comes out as -0.01 mag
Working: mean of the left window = 4.66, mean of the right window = 4.86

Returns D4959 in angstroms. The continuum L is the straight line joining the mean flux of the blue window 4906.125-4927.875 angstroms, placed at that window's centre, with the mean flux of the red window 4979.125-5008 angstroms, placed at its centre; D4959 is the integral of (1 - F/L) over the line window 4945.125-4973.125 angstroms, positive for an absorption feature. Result -1.2 angstroms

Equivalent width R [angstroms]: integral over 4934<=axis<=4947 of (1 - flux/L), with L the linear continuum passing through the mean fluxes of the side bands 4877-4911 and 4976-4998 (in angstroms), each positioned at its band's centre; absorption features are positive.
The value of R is -0.2 angstroms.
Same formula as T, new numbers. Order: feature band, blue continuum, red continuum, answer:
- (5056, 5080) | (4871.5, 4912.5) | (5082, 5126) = 0.00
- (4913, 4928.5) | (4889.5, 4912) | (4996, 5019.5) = 0.04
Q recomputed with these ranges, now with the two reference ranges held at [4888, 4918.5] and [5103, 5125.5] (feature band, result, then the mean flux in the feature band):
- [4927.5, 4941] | 0.00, 4.81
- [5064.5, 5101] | 0.00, 4.71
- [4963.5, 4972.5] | -0.03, 4.9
